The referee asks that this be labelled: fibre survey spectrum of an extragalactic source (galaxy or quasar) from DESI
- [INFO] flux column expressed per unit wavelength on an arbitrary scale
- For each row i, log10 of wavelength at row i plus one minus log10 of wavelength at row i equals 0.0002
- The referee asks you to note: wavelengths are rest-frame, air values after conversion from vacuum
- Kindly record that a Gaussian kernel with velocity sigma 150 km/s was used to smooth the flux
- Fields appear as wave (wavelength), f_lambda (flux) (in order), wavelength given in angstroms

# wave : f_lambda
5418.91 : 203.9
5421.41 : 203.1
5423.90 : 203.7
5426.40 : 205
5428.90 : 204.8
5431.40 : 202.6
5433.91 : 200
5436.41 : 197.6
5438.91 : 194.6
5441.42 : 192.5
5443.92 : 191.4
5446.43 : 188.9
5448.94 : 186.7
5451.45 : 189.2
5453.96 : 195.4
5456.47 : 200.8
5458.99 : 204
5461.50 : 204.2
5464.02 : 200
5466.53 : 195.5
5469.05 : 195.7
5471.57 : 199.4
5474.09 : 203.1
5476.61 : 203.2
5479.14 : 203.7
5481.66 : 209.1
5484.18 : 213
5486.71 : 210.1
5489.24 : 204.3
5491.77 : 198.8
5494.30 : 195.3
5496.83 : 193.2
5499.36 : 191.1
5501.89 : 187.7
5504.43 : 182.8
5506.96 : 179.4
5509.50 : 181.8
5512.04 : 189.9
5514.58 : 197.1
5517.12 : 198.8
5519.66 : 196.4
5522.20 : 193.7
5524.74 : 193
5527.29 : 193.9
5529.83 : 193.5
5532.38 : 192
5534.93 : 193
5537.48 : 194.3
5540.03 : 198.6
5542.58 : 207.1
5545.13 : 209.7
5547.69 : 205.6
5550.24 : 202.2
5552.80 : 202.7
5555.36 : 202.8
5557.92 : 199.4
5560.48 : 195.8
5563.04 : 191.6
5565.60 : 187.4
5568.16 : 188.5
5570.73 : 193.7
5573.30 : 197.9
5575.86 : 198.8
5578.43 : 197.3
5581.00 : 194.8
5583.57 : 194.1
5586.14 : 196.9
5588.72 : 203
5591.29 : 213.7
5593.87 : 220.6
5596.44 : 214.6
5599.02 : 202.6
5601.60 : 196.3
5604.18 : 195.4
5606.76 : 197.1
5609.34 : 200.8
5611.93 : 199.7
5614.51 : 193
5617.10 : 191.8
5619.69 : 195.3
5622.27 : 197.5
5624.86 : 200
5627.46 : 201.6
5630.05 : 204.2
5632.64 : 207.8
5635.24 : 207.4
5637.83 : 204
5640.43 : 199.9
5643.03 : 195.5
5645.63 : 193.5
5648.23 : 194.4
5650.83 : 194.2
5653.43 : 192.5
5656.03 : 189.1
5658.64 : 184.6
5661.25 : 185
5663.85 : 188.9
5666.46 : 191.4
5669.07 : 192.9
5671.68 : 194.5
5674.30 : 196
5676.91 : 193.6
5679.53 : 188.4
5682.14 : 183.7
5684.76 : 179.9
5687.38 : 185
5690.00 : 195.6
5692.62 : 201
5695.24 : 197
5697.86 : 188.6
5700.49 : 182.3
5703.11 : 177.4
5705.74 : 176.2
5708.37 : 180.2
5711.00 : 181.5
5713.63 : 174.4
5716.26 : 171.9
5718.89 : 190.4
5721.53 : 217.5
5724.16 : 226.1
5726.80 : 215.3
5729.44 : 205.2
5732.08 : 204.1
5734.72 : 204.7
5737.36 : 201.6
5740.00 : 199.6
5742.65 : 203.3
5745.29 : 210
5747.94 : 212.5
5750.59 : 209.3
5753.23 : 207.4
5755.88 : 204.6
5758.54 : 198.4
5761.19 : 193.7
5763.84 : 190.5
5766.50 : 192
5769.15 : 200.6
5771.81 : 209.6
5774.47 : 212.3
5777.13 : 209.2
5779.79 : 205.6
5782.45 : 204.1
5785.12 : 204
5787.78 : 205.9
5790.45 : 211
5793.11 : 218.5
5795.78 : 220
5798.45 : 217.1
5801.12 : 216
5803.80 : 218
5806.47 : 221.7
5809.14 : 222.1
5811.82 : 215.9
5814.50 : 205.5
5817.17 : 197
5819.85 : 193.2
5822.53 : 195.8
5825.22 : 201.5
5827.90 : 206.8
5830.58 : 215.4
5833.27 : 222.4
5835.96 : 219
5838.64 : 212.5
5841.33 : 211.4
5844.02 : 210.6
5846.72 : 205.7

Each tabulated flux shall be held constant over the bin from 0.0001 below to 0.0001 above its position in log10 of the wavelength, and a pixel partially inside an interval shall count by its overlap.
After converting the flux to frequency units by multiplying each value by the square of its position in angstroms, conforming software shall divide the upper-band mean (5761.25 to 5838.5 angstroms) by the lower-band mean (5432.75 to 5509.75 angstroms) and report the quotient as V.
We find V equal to 1.2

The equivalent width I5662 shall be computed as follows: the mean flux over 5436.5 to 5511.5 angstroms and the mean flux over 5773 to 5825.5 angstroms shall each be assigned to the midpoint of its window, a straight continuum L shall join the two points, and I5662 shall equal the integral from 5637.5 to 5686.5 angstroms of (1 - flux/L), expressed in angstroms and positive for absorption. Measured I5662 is 3.1 angstroms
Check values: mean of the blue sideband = 196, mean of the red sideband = 210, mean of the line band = 191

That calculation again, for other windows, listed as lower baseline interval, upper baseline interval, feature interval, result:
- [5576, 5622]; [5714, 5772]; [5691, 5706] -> 1.0 angstroms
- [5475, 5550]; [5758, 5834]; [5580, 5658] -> 0.6 angstroms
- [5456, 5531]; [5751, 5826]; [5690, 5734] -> 2.4 angstroms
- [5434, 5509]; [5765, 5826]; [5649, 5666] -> 1.2 angstroms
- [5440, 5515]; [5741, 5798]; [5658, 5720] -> 5.1 angstroms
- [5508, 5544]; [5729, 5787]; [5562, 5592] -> 0.1 angstroms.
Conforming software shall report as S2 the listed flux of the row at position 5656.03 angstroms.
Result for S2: 189.1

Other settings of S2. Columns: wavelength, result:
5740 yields 199.6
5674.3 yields 196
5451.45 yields 189.2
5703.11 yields 177.4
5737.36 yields 201.6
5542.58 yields 207.1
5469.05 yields 195.7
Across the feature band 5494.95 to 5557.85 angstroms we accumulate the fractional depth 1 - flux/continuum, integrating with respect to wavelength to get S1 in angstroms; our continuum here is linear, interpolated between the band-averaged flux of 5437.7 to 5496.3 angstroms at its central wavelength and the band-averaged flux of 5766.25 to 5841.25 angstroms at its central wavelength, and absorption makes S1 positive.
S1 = 1.8 angstroms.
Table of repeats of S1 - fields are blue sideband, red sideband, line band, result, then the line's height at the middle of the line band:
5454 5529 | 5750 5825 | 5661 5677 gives 0.9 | 203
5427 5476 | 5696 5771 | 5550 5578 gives 0.2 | 197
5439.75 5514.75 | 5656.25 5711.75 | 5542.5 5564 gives -1.0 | 193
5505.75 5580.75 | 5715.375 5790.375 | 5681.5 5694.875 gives 0.8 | 202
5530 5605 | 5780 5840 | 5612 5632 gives 0.4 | 202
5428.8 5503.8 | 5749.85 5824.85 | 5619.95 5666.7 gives 1.6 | 203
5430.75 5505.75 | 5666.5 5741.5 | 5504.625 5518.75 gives 0.6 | 197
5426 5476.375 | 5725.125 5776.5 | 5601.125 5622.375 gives 0.5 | 201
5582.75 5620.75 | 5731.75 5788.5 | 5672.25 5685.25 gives 0.8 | 202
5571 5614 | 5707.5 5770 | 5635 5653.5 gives 0.3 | 201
